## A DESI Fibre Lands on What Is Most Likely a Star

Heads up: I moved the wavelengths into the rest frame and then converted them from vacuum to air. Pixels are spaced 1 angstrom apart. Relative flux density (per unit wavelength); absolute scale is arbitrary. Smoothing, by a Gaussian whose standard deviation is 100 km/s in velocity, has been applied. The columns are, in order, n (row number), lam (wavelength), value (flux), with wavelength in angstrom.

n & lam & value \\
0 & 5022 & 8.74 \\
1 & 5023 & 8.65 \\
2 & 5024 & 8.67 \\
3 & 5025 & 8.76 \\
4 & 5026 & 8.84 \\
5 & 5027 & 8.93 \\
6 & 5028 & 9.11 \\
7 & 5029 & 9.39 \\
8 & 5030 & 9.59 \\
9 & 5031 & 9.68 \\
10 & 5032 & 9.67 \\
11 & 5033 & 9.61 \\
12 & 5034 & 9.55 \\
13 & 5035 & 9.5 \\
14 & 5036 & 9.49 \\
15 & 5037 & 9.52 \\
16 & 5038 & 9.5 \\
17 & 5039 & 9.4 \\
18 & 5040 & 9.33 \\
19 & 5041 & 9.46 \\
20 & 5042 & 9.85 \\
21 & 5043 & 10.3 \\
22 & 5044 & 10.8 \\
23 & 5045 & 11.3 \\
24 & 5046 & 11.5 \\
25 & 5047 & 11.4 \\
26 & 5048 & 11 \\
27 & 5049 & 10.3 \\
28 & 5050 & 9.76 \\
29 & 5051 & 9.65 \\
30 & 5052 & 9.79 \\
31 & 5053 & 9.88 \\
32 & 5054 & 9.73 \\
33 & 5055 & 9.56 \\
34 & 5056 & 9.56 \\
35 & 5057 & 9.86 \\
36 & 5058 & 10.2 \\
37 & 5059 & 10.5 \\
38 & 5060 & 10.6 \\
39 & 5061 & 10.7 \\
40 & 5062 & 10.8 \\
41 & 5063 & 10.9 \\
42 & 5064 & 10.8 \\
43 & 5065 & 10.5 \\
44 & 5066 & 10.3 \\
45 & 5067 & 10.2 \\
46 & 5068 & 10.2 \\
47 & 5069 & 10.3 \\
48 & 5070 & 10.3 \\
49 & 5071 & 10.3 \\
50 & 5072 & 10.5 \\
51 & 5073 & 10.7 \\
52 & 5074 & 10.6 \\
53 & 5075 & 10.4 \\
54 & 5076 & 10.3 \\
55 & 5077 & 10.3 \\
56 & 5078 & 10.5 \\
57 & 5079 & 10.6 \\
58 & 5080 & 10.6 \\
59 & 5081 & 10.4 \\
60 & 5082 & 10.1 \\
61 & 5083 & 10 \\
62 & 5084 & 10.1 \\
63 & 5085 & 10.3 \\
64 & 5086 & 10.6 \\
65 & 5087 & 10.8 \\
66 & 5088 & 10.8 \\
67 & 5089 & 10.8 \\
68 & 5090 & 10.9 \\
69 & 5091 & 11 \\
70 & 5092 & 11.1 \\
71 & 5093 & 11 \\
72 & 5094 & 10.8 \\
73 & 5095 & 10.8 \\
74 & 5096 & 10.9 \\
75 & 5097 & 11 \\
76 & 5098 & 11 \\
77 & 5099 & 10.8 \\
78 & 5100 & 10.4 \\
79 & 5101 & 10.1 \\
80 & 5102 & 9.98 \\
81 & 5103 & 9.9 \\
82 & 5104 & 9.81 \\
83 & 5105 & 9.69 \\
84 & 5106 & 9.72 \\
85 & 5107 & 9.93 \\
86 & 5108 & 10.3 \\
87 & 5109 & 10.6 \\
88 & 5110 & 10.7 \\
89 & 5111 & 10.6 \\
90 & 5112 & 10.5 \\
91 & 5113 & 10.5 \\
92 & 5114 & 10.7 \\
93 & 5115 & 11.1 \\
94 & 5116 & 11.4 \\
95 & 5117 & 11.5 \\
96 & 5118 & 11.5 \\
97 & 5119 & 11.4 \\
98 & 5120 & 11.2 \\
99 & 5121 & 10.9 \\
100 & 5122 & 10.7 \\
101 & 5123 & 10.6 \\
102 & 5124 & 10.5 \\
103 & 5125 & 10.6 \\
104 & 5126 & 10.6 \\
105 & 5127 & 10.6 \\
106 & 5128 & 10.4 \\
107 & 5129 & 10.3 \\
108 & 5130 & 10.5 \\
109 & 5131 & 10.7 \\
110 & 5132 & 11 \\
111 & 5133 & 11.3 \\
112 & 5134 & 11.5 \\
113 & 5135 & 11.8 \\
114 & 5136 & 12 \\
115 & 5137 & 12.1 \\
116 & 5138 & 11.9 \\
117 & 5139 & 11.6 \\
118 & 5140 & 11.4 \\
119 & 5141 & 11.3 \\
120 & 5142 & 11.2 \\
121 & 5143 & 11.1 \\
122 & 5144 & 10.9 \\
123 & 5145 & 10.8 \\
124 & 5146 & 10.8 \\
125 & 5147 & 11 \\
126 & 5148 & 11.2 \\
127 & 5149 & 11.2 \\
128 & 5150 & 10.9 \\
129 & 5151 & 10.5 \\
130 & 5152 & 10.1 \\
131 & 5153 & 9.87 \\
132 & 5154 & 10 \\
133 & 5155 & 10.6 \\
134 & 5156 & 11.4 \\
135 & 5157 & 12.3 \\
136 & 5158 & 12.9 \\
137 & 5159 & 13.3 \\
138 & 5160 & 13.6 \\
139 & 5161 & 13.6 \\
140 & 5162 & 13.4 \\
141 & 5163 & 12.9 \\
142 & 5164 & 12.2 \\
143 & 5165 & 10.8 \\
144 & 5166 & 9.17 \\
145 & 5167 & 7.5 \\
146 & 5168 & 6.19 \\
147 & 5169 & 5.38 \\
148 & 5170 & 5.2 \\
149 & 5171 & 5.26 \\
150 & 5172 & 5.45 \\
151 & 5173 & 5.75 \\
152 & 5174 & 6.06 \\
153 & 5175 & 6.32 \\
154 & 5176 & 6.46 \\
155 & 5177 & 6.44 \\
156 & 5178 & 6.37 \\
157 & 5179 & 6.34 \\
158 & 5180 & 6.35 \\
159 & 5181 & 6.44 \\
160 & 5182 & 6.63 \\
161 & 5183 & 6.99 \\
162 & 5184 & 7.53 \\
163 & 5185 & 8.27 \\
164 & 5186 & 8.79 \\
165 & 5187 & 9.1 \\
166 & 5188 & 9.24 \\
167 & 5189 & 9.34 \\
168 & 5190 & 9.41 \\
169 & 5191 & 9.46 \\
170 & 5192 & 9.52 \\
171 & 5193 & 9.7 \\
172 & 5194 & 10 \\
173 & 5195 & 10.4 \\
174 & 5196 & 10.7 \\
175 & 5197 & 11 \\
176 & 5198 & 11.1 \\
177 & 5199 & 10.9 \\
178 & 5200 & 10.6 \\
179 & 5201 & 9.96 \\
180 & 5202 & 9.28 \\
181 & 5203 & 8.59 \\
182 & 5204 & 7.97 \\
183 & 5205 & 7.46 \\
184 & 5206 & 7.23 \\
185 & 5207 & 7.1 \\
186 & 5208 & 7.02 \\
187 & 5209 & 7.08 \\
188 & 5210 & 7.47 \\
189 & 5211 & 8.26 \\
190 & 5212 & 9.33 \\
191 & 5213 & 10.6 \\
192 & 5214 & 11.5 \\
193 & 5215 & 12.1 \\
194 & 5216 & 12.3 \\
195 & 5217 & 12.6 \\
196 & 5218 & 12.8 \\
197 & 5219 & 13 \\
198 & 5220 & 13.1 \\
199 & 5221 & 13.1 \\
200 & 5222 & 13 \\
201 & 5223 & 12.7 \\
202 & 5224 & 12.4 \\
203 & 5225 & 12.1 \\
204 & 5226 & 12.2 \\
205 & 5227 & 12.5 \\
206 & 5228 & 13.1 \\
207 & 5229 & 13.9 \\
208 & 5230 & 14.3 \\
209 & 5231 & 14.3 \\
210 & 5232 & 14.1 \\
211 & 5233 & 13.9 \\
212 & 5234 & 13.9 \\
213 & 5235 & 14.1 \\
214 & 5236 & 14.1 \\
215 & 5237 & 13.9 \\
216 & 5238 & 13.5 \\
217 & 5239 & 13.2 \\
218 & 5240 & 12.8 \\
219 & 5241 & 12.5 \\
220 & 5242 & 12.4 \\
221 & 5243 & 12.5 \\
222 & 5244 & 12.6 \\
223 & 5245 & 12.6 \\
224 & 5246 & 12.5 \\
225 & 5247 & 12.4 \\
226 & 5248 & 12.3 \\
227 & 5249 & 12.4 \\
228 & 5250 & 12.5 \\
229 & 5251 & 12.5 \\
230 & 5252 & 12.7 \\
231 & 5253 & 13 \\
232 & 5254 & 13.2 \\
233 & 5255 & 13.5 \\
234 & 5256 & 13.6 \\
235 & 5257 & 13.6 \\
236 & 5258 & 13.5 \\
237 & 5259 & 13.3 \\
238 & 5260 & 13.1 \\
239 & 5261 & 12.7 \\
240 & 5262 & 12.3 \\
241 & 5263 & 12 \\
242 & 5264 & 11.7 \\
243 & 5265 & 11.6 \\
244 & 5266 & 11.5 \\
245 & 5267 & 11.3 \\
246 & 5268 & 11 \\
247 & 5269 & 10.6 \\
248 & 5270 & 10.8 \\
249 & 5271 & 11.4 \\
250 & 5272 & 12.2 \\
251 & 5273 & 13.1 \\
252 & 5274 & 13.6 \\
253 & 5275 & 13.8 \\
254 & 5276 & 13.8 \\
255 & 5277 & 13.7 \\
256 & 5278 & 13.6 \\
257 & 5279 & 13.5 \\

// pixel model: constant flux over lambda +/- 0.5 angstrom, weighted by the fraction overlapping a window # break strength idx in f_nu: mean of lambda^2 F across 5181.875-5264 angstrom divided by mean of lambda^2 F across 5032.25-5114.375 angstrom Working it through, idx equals 1.17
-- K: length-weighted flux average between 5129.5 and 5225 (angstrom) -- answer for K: 9.9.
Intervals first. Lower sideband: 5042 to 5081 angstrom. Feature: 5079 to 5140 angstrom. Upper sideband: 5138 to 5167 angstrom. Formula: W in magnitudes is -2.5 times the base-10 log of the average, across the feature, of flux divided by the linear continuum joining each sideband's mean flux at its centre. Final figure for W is 0.02 mag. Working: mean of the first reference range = 10.4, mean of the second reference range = 11.4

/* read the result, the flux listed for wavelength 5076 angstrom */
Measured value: 10.3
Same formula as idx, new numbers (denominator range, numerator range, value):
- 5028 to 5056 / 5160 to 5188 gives 0.84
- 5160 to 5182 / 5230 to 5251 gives 1.71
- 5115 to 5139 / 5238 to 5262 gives 1.21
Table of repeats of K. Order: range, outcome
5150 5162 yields 11.7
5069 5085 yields 10.4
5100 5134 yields 10.6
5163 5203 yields 8.31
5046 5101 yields 10.5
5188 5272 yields 11.6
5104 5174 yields 10.5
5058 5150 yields 10.7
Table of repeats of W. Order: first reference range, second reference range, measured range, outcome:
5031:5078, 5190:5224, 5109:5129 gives -0.06 mag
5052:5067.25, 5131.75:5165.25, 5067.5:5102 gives 0.01 mag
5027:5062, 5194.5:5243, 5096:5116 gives 0.01 mag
